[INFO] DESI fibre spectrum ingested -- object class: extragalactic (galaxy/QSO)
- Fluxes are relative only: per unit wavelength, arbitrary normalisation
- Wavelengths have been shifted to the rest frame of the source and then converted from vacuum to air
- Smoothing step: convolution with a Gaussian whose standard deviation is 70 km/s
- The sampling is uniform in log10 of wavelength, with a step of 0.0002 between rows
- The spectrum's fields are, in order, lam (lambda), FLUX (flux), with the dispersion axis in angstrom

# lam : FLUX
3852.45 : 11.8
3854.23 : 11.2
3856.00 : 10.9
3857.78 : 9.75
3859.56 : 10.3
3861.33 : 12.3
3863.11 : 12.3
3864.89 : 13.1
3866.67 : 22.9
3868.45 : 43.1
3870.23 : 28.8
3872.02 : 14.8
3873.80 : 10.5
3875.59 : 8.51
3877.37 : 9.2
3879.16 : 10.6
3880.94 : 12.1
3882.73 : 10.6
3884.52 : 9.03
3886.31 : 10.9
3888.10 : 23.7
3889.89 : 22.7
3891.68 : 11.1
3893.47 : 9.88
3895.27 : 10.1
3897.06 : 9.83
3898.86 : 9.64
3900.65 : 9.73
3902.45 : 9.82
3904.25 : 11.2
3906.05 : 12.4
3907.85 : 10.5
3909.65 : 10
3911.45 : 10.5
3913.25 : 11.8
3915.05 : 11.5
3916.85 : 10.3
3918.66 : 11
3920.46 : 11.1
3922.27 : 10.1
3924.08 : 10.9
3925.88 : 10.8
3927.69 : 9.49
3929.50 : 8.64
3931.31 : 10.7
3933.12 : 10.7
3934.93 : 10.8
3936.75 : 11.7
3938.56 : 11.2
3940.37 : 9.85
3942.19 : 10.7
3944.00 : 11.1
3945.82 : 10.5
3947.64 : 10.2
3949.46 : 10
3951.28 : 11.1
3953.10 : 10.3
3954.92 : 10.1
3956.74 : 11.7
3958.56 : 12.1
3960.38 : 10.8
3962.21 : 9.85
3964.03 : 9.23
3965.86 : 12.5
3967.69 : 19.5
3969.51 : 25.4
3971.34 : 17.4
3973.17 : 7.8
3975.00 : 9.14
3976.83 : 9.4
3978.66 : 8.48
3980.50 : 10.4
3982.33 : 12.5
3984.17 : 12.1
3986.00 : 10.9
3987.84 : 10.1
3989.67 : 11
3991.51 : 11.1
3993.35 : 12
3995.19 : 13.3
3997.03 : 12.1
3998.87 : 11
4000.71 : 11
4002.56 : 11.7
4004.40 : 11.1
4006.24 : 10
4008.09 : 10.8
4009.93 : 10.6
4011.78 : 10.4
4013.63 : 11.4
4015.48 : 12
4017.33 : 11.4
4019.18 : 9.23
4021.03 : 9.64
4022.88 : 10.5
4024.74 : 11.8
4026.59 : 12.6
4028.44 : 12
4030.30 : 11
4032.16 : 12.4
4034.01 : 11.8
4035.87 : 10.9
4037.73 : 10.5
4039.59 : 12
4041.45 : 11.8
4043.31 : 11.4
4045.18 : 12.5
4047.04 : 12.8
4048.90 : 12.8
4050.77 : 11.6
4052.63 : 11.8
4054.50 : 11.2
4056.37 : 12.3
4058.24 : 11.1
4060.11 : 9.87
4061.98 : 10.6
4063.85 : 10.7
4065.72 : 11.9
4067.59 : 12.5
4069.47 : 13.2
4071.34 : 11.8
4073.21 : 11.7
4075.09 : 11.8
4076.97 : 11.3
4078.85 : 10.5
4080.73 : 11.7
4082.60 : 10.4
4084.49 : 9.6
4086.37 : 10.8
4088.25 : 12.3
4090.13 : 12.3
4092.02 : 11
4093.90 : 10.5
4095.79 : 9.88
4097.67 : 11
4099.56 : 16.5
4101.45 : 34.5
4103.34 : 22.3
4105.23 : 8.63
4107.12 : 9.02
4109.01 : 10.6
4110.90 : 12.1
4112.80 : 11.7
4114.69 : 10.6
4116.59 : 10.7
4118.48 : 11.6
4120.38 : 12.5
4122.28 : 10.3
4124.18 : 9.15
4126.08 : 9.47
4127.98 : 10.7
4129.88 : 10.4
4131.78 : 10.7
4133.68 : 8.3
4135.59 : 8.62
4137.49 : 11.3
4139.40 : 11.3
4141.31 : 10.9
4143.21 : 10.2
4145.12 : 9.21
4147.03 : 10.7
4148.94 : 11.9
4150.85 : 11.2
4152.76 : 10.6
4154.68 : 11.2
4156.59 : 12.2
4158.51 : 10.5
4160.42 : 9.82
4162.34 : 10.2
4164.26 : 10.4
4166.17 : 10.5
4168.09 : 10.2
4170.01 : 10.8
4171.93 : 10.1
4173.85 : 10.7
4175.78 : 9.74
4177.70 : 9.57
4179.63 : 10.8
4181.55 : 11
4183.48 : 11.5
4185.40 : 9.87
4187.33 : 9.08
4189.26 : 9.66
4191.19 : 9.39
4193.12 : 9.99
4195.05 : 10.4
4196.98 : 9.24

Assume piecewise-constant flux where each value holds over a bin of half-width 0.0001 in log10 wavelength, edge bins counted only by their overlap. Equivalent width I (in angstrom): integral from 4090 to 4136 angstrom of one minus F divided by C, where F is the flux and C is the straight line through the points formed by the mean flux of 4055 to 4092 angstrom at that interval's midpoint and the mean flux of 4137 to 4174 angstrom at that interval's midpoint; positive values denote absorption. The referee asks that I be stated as -4.6 angstrom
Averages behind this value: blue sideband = 11.4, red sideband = 10.7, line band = 12.2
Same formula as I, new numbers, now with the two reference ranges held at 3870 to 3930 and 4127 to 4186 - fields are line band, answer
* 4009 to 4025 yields 0.6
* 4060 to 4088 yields -1.1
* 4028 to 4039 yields -0.4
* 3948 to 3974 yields -3.0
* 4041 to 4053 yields -1.2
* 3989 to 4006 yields -0.5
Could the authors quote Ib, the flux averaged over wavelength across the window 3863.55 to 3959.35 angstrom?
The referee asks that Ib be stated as 12.3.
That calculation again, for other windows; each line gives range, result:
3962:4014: 11.8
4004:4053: 11.4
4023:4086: 11.5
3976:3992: 10.7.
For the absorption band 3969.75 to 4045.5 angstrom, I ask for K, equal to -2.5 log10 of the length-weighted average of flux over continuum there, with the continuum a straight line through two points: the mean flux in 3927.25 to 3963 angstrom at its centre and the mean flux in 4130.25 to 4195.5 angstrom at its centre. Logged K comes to -0.08 mag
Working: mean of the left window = 10.6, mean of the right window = 10.4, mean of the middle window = 11.3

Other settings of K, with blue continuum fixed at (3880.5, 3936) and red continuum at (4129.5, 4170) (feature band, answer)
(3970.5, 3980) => 0.07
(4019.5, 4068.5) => -0.06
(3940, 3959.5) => 0.05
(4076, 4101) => -0.11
